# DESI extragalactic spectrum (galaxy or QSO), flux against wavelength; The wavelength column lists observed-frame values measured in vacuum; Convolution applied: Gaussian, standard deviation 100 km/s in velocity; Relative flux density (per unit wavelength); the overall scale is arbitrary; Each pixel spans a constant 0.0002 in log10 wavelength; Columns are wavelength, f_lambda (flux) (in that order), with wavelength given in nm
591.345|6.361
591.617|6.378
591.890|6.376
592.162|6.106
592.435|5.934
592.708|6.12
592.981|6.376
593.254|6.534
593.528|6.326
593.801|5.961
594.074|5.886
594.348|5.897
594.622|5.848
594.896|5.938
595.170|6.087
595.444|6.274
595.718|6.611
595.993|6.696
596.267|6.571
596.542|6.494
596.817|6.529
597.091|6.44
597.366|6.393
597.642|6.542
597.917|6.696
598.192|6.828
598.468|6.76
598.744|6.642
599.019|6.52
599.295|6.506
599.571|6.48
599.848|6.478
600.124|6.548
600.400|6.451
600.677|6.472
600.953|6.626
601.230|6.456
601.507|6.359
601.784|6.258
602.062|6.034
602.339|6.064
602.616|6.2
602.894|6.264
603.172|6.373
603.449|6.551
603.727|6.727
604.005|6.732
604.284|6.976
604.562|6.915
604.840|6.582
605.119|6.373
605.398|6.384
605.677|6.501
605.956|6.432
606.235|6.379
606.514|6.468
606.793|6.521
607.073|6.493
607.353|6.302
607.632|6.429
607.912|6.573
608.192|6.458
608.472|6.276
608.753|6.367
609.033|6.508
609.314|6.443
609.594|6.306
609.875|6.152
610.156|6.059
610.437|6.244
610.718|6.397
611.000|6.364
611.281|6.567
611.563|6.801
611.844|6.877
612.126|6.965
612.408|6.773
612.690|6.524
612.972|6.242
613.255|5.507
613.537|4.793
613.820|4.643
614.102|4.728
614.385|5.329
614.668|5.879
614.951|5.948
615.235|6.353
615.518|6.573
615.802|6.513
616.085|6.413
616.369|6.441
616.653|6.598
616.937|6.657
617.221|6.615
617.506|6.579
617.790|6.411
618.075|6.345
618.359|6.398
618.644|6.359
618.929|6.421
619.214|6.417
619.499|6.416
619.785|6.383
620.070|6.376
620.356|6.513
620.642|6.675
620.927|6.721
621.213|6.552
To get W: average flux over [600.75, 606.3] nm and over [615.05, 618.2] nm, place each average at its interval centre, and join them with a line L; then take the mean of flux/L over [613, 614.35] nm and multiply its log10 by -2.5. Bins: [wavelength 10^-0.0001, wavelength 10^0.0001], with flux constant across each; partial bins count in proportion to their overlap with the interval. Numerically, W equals 0.27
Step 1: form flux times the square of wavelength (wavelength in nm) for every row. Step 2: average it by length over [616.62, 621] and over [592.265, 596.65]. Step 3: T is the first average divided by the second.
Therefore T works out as 1.1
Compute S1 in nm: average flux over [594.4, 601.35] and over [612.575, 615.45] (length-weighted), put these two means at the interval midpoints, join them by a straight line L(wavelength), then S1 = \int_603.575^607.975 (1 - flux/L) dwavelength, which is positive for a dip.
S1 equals -0.36 nm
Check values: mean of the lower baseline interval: 6.47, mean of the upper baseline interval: 5.61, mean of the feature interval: 6.55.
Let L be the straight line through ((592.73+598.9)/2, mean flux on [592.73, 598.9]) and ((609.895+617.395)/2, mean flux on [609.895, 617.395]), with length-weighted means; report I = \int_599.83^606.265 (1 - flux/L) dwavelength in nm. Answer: -0.17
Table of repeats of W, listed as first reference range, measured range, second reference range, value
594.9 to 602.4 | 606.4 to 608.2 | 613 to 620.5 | -0.03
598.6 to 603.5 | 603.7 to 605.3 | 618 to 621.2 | -0.05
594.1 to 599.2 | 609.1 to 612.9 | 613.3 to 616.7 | -0.09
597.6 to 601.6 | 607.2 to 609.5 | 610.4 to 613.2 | 0.02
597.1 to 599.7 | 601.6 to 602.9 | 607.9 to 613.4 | 0.06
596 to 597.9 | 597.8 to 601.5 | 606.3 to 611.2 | -0.01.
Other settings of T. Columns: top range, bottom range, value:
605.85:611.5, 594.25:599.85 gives 1.03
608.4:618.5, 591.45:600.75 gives 1.04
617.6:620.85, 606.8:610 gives 1.04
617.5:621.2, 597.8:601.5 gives 1.05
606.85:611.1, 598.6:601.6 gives 1.01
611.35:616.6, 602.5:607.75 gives 0.96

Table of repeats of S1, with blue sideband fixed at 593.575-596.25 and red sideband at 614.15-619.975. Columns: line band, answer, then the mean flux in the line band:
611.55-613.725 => 0.02 nm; 6.25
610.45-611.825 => -0.06 nm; 6.54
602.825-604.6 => -0.12 nm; 6.65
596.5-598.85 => -0.16 nm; 6.59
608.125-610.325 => -0.02 nm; 6.31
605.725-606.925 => -0.04 nm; 6.46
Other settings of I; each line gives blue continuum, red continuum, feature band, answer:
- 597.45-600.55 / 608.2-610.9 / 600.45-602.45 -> 0.06 nm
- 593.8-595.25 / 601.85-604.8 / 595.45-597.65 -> -0.17 nm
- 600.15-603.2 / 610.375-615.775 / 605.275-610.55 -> -0.16 nm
